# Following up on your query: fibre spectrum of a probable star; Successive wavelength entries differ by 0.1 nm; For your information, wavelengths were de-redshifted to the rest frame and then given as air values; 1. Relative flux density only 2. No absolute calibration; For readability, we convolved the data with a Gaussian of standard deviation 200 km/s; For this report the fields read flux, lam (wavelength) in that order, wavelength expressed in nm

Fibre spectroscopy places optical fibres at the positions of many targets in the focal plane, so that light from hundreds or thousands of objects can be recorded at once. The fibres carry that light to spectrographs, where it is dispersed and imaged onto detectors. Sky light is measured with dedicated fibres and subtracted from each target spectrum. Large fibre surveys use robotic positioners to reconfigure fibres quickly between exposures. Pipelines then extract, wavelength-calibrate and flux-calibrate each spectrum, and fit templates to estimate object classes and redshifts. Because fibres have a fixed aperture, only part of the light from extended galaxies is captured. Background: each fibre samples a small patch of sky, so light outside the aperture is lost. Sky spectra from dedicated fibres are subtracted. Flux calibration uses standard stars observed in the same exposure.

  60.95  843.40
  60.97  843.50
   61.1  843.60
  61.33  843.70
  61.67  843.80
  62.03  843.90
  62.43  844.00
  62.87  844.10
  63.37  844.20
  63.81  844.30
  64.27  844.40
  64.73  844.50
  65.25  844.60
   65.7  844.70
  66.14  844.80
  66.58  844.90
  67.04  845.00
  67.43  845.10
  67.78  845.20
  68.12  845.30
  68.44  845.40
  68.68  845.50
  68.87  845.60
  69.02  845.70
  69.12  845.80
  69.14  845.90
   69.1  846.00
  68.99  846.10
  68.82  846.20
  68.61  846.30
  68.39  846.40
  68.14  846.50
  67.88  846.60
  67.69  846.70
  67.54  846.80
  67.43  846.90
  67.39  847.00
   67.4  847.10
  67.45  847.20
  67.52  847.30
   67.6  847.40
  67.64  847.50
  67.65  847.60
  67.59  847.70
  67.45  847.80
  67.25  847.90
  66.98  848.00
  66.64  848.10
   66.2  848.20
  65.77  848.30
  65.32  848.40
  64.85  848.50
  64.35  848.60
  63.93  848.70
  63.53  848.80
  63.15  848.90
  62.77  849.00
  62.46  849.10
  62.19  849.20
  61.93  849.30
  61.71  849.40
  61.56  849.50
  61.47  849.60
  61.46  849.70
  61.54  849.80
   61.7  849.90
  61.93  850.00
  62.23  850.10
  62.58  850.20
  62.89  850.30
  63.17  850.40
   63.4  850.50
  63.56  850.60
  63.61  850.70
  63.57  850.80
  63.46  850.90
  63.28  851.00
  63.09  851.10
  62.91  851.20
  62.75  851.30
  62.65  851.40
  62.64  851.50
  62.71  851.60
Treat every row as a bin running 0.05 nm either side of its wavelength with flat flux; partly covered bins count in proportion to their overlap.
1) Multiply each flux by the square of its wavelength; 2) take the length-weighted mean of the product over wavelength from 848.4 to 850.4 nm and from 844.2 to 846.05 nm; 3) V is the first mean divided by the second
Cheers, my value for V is 0.94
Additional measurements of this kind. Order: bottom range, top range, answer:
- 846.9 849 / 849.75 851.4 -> 0.95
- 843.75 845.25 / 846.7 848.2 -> 1.05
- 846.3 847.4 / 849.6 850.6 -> 0.93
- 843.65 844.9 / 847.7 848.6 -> 1.05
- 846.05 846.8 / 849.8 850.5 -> 0.92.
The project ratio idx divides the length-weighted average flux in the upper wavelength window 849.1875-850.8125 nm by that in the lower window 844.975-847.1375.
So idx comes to 0.91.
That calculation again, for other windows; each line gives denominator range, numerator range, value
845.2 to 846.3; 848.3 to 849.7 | 0.92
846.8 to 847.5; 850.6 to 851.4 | 0.94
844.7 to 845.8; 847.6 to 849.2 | 0.96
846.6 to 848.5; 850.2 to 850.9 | 0.94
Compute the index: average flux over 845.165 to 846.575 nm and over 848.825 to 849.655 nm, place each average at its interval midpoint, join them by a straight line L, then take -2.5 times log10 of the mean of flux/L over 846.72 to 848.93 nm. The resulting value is -0.025 mag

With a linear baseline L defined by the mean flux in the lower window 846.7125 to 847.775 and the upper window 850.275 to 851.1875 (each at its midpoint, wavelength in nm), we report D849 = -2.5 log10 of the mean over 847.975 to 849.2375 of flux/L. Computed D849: 0.024 mag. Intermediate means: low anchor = 67.5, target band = 64.4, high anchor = 63.3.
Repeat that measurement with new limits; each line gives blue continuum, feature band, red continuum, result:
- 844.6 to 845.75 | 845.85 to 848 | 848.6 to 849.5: -0.04 mag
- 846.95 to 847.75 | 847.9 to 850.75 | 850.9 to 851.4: 0.03 mag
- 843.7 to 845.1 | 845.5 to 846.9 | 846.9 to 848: -0.04 mag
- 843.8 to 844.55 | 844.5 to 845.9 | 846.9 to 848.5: -0.05 mag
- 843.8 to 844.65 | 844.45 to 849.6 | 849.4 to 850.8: -0.06 mag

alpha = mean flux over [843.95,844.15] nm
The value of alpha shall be 62.6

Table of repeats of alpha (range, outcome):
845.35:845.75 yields 68.8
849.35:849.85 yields 61.5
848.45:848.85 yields 64.2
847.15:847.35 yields 67.5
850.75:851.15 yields 63.3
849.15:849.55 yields 61.8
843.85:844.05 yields 62.2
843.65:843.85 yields 61.5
